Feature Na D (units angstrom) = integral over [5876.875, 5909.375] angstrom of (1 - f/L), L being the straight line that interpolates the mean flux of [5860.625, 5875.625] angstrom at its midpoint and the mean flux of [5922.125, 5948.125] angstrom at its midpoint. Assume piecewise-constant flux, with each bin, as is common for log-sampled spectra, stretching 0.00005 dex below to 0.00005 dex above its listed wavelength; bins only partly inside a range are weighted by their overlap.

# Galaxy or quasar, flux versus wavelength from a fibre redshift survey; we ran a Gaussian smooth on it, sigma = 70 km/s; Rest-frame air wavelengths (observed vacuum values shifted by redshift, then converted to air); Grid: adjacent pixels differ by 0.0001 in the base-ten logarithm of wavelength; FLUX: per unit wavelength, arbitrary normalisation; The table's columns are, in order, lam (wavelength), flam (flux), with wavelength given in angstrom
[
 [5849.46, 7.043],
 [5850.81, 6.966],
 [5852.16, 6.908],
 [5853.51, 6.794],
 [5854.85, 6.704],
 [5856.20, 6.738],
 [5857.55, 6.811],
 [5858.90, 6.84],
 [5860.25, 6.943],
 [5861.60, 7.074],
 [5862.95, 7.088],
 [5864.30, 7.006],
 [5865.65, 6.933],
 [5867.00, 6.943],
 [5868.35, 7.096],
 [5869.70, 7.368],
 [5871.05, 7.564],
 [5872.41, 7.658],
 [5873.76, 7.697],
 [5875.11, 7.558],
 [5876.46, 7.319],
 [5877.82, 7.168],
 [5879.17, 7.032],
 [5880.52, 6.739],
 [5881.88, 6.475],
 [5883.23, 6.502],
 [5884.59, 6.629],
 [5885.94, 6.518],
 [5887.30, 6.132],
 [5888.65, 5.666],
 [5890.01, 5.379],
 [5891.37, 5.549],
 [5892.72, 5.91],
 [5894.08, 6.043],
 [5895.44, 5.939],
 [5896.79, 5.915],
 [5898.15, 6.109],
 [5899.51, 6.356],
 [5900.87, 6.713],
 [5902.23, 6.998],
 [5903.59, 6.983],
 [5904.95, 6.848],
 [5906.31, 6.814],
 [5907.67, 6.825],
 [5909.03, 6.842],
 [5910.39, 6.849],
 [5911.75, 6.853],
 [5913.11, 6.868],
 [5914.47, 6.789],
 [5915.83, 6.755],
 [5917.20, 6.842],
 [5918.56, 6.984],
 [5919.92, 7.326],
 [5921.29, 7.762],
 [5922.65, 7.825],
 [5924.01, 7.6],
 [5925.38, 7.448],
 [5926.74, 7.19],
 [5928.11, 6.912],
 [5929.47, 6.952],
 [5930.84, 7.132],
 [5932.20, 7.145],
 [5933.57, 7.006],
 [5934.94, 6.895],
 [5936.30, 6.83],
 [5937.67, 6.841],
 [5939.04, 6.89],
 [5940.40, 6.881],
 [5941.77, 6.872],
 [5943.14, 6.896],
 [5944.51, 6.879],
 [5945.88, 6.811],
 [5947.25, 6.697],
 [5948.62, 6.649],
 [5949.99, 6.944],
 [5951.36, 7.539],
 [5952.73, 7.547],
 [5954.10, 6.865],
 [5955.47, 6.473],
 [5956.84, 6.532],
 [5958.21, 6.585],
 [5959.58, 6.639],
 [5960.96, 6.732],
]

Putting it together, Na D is 3.4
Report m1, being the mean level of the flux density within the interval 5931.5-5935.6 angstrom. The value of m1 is 7.01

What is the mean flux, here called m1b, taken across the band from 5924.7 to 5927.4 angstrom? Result 7.33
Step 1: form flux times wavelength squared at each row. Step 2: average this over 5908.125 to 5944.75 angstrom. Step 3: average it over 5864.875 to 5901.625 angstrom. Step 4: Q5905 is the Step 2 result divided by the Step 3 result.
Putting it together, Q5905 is 1.08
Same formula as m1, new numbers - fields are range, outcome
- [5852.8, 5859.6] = 6.78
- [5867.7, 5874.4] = 7.47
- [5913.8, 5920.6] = 6.94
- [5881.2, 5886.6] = 6.53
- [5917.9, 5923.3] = 7.47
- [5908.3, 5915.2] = 6.85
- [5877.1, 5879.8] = 7.1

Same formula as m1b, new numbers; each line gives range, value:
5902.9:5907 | 6.88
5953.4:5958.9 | 6.63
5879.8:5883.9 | 6.58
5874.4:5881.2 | 7.17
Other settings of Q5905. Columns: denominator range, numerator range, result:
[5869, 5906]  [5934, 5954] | 1.07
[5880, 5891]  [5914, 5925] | 1.18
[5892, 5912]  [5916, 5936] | 1.11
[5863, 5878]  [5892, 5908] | 0.89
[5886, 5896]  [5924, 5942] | 1.22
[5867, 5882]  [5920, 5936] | 1.02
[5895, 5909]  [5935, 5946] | 1.06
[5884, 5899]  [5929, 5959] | 1.17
